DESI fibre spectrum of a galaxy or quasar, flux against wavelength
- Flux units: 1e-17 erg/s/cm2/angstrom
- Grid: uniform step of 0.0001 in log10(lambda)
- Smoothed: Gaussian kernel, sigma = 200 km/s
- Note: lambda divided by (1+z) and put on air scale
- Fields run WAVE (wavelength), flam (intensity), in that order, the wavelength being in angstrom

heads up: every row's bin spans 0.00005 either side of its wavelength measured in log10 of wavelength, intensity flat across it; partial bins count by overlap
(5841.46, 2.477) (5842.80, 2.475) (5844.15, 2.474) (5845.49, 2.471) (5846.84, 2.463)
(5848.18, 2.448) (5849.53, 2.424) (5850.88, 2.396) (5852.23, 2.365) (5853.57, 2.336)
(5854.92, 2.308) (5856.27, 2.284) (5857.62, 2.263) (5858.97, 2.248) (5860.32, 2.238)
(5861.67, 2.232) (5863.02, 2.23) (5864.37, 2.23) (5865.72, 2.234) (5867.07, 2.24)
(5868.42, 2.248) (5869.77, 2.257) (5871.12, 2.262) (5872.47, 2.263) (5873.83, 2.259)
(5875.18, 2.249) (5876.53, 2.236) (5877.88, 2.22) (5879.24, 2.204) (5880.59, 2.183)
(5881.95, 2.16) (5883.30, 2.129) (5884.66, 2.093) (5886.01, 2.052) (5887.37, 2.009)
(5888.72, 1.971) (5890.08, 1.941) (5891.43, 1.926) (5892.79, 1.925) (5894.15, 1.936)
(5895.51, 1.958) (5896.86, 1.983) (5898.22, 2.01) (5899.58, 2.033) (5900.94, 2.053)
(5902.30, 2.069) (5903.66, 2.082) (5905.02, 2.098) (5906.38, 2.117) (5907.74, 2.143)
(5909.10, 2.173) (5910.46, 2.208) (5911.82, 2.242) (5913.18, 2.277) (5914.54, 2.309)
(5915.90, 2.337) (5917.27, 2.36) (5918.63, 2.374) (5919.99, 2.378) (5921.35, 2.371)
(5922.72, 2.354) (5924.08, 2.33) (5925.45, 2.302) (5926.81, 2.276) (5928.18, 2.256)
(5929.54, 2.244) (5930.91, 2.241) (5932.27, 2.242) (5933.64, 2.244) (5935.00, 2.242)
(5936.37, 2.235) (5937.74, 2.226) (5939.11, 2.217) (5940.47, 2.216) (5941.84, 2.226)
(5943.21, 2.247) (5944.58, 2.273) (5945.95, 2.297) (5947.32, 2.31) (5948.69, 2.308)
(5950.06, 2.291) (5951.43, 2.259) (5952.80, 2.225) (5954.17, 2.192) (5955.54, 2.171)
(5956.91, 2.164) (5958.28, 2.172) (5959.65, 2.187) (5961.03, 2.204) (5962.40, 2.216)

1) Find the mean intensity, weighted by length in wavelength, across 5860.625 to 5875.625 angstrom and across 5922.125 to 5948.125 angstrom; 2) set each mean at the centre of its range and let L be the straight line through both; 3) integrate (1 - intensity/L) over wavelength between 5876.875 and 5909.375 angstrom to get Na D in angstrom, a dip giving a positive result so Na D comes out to 2.7 angstrom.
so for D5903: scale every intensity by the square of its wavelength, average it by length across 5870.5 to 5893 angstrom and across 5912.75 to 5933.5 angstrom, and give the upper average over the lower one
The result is 1.1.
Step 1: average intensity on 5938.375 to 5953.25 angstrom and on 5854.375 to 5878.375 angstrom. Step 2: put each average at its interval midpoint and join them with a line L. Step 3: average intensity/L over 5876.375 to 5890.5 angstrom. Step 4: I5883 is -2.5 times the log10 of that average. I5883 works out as 0.07 mag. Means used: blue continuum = 2.25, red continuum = 2.26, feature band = 2.11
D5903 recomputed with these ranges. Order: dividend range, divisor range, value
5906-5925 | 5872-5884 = 1.05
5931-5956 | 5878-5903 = 1.12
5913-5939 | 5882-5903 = 1.15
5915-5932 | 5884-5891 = 1.17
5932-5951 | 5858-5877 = 1.03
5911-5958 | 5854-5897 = 1.07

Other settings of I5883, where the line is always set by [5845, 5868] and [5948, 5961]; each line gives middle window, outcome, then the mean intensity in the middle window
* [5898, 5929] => 0.015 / 2.23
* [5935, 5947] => -0.005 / 2.24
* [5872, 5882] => 0.035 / 2.22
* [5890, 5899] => 0.165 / 1.96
